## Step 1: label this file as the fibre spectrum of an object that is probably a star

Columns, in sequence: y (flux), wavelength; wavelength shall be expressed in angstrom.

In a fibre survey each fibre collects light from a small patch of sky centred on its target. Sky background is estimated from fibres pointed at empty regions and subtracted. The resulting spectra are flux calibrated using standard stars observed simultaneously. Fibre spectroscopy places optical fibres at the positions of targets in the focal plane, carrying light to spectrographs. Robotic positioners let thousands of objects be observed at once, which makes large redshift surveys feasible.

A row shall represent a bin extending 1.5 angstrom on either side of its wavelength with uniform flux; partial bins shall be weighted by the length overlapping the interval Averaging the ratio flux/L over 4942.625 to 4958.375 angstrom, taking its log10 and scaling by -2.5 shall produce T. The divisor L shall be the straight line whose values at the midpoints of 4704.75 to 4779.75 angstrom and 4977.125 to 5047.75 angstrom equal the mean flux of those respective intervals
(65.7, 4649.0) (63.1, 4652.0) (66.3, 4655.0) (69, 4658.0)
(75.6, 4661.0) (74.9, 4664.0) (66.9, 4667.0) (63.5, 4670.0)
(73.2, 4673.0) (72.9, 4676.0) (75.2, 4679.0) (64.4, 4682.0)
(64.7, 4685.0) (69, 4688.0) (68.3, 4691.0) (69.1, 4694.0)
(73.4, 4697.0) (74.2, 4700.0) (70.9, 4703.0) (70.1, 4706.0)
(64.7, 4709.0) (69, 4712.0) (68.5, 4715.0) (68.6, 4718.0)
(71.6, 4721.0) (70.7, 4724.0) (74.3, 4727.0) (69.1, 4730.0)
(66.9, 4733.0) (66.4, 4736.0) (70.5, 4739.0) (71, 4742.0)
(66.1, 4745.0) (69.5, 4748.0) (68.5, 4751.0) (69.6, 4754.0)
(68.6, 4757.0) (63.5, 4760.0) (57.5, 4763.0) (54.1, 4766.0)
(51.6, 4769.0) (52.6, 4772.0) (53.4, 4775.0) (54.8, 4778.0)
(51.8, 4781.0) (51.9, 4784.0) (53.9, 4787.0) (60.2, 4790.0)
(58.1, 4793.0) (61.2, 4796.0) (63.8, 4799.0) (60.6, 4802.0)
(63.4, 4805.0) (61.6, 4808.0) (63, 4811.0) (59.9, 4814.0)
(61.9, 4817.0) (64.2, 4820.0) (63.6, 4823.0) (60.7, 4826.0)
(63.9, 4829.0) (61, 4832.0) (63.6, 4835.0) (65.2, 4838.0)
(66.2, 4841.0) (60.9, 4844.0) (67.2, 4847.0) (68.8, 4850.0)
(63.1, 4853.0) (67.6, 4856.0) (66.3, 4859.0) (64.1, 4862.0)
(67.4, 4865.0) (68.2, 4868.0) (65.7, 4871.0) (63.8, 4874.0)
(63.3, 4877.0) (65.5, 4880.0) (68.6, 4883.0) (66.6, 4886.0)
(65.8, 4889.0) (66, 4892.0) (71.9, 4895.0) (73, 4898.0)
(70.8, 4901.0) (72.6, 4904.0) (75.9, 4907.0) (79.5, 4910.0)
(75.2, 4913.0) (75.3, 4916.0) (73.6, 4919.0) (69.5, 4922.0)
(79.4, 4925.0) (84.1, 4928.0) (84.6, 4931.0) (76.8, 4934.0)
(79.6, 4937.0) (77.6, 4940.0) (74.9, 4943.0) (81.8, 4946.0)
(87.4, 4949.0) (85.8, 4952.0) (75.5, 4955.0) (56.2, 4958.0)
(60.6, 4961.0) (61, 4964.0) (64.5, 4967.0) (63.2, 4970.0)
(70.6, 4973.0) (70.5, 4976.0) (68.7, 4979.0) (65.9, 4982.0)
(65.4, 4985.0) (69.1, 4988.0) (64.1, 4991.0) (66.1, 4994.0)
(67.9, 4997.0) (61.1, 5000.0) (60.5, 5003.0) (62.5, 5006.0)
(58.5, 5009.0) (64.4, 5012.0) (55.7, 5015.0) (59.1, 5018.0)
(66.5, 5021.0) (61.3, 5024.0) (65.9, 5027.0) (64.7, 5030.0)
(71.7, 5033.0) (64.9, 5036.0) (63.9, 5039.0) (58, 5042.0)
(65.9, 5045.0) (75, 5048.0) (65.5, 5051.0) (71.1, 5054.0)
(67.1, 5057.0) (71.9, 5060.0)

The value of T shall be -0.22 mag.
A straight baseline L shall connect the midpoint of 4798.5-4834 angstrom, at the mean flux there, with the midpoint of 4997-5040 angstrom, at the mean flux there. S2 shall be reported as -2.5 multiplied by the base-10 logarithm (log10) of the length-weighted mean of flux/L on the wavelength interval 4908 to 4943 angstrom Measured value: -0.231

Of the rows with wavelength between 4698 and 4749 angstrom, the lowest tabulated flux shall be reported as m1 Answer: 64.7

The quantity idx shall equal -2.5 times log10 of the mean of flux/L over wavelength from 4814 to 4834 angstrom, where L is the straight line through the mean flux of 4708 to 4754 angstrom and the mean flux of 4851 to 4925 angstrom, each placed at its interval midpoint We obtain 0.11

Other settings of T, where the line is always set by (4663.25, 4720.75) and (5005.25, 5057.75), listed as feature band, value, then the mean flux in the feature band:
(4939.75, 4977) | -0.09 mag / 71.3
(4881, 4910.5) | -0.07 mag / 70.7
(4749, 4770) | 0.10 mag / 62.3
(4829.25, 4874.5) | 0.03 mag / 65.3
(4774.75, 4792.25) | 0.24 mag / 54.6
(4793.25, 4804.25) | 0.11 mag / 61.5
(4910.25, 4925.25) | -0.13 mag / 74.6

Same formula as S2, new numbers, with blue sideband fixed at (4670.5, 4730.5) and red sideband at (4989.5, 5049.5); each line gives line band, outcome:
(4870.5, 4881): 0.04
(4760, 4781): 0.25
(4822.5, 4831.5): 0.09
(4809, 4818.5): 0.10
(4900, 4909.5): -0.12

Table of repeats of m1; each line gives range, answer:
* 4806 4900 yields 59.9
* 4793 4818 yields 58.1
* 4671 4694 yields 64.4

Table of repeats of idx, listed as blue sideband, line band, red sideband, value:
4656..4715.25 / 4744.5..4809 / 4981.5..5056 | 0.148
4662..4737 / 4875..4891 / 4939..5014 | 0.043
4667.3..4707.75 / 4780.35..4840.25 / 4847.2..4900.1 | 0.118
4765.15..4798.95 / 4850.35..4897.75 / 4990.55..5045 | -0.142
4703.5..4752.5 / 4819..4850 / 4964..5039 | 0.058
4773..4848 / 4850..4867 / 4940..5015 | -0.058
